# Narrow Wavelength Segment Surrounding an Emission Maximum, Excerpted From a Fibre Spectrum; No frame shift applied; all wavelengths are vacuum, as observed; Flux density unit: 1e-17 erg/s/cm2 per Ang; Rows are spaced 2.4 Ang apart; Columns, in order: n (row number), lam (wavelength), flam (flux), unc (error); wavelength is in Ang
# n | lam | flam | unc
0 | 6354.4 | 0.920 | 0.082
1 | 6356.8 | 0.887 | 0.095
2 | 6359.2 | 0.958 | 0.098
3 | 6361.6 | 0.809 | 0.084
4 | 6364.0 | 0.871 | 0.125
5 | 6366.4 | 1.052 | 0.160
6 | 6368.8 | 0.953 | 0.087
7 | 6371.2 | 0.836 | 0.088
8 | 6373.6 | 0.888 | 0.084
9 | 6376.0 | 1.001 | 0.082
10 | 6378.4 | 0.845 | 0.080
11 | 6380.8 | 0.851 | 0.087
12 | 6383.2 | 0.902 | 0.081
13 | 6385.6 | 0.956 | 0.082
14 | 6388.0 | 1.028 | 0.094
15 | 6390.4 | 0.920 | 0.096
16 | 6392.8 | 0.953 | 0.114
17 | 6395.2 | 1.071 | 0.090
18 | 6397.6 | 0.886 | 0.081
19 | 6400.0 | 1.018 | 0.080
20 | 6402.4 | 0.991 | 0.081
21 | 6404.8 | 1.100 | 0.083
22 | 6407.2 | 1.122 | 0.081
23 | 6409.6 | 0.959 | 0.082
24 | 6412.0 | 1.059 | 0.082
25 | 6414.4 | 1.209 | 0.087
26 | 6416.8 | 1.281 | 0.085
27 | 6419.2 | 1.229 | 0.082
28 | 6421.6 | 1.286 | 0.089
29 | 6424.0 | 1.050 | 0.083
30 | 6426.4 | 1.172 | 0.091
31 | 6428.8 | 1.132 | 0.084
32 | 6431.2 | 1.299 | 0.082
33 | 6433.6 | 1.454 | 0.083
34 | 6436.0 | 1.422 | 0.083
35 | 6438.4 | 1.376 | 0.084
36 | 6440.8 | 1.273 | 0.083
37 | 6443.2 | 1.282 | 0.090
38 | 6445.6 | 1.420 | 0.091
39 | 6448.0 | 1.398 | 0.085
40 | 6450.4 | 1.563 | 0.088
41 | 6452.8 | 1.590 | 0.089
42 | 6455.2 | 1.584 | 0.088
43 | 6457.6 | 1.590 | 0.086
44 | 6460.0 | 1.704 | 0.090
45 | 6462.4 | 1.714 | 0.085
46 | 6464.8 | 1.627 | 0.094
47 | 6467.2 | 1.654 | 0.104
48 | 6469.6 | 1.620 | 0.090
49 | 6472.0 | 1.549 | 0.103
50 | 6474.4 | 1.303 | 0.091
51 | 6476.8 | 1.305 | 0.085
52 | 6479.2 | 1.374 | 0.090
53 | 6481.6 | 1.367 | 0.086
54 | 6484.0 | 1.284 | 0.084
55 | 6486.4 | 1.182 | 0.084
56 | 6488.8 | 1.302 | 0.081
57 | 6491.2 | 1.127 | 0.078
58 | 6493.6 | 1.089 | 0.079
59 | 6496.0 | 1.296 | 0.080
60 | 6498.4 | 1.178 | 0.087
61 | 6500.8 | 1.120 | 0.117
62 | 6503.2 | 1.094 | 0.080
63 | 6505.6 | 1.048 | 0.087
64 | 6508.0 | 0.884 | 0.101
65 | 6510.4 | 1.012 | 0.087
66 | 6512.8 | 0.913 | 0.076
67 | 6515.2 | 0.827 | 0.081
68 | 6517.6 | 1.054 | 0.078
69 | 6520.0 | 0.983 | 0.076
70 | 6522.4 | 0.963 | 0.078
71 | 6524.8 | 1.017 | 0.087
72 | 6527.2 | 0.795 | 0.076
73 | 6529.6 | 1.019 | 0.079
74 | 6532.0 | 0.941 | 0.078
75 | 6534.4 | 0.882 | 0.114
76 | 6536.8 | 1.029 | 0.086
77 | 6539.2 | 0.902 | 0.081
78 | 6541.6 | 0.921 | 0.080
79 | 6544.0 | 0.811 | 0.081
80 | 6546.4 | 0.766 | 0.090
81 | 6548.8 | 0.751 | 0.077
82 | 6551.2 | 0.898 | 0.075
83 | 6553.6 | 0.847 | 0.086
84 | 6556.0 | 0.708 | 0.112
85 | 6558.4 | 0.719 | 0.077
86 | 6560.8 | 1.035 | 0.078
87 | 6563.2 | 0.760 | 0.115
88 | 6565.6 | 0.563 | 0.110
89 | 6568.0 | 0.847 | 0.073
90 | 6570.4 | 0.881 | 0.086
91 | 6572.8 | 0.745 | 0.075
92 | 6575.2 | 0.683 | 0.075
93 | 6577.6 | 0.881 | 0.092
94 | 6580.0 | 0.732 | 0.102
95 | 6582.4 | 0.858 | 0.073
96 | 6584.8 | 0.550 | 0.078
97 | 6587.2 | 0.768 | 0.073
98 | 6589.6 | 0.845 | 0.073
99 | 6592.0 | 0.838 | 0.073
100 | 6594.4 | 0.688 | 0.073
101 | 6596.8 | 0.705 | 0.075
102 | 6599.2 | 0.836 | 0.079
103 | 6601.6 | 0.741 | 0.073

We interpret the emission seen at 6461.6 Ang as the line C III]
